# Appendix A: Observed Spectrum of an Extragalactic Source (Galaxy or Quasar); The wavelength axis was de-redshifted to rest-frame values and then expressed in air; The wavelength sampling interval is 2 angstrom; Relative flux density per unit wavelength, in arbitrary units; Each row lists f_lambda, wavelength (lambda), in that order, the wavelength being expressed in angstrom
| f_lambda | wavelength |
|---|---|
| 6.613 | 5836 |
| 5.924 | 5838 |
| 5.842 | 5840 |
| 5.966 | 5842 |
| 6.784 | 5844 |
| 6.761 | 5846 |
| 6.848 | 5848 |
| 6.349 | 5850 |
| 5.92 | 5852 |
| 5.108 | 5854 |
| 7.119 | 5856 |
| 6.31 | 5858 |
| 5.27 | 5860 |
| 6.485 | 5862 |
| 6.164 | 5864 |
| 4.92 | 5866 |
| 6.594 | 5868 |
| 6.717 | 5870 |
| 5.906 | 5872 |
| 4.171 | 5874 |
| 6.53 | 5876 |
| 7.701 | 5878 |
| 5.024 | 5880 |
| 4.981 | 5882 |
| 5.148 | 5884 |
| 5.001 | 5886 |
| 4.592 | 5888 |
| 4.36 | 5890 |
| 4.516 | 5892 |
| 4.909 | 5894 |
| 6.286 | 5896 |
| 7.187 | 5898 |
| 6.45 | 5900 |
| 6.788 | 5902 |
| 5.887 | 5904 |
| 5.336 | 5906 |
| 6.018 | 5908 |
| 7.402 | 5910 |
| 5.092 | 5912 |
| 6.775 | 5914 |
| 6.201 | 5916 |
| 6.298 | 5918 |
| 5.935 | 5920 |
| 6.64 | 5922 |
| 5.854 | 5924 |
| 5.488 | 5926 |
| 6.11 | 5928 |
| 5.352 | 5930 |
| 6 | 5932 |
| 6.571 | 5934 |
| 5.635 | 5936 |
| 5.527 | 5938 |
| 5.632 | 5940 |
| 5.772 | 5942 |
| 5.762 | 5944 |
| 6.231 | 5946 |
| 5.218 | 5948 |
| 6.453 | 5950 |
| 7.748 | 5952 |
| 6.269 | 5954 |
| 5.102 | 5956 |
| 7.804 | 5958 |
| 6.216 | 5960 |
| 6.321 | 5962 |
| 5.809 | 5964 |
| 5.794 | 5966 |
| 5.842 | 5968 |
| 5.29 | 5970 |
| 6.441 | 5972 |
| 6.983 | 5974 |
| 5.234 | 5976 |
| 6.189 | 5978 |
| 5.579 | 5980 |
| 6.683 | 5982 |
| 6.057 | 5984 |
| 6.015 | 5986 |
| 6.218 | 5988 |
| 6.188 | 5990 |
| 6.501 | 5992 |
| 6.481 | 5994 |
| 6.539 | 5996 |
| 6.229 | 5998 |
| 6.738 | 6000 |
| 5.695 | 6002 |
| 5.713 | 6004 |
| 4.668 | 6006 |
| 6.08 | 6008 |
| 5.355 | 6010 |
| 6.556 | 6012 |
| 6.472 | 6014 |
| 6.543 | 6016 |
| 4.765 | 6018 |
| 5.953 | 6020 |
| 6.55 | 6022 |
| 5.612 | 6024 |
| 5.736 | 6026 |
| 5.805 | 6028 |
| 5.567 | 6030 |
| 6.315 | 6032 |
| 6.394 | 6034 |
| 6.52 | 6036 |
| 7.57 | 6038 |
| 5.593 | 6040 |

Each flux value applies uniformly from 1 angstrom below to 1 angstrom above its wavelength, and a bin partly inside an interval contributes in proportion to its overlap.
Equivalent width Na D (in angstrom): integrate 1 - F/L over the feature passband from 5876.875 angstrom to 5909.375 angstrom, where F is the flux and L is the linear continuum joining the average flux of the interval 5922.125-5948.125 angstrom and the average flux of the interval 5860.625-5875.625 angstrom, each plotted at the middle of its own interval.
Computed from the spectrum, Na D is 1.06 angstrom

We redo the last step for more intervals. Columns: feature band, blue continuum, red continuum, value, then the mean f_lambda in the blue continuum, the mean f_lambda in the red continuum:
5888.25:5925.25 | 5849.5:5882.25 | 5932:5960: 0.6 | 5.97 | 6.13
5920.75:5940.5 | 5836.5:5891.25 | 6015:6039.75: 0.2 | 5.87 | 6.1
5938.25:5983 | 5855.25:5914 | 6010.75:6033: -1.4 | 5.83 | 5.98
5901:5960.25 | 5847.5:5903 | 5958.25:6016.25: -1.4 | 5.82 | 6.1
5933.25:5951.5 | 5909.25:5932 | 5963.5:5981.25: 0.3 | 6.09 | 5.92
